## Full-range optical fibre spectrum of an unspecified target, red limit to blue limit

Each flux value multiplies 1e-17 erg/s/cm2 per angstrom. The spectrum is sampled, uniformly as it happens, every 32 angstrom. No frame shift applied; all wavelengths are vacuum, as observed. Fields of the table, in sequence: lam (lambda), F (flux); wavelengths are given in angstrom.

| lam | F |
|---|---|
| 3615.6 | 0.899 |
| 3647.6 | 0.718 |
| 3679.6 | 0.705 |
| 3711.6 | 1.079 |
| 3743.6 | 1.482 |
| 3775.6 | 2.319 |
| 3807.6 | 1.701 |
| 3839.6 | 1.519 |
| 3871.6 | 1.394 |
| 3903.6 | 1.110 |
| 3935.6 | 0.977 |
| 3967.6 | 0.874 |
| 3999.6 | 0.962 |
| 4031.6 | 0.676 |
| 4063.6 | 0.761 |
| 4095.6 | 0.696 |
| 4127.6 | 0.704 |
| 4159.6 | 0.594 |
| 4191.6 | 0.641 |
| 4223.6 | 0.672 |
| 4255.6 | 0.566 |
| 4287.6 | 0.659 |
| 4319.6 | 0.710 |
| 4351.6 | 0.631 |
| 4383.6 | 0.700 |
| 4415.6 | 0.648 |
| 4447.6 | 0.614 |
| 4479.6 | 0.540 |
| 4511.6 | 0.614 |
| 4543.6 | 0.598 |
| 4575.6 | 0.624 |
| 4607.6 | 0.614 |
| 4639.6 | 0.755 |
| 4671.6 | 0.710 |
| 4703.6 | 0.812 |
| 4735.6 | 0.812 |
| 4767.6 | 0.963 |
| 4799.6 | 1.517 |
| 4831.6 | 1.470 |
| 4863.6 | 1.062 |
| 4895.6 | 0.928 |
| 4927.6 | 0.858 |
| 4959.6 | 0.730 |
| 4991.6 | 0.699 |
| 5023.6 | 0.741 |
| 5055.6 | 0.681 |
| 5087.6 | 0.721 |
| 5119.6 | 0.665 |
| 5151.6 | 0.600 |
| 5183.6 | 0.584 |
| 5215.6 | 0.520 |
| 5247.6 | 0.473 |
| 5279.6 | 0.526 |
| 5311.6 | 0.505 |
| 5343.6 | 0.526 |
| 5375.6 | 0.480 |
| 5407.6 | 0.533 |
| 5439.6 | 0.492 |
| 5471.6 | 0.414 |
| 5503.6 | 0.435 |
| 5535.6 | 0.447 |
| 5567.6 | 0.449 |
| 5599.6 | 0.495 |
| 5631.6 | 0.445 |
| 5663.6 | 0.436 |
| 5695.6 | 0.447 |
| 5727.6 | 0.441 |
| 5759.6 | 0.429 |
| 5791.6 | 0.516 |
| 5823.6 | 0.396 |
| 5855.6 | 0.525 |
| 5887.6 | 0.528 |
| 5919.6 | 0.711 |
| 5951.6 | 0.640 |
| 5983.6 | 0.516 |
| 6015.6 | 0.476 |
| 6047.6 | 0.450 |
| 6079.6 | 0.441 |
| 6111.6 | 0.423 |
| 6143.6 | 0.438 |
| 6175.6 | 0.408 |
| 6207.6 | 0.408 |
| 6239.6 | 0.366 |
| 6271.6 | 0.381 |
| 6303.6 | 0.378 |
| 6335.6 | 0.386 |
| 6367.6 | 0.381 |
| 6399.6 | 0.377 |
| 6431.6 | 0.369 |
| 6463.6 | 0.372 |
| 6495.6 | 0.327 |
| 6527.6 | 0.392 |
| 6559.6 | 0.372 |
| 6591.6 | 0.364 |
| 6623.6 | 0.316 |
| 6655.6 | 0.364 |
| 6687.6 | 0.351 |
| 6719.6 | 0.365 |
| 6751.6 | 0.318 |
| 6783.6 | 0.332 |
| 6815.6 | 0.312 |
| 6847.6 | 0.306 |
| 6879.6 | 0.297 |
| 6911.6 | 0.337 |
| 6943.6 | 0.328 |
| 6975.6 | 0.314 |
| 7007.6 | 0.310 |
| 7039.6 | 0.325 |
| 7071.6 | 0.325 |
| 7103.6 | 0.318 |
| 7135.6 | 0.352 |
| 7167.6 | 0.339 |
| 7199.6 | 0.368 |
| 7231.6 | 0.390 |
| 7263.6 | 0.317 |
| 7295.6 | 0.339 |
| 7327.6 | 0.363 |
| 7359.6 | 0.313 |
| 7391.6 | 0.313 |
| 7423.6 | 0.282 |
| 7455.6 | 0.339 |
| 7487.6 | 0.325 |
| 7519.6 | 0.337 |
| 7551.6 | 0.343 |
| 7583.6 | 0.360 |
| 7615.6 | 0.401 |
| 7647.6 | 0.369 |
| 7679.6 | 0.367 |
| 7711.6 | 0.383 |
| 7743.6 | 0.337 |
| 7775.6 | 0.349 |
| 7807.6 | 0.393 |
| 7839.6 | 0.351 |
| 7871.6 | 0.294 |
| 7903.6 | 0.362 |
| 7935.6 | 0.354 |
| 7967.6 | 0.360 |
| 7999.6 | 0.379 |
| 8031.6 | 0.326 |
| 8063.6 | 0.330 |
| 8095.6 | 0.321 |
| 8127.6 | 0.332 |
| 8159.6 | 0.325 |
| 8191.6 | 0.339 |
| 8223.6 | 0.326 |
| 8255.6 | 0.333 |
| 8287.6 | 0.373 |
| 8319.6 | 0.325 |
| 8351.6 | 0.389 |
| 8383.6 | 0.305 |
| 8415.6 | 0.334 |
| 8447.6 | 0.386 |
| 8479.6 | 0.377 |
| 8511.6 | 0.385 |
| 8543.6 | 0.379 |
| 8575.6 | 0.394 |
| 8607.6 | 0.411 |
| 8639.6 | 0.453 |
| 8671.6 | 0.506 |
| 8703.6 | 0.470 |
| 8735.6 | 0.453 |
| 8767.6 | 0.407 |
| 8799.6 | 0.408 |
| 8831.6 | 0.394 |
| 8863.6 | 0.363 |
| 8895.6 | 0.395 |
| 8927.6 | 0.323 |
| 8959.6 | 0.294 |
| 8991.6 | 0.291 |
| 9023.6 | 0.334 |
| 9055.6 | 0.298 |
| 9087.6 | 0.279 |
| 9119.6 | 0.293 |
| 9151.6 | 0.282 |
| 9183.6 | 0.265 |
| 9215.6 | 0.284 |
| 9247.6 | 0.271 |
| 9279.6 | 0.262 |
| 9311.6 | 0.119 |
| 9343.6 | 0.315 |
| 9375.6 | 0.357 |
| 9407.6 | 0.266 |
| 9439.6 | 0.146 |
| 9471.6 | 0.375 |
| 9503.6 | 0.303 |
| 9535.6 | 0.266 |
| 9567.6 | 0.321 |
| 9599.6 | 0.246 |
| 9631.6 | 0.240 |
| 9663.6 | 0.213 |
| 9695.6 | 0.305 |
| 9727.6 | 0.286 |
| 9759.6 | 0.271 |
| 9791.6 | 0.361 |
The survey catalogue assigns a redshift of 2.11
